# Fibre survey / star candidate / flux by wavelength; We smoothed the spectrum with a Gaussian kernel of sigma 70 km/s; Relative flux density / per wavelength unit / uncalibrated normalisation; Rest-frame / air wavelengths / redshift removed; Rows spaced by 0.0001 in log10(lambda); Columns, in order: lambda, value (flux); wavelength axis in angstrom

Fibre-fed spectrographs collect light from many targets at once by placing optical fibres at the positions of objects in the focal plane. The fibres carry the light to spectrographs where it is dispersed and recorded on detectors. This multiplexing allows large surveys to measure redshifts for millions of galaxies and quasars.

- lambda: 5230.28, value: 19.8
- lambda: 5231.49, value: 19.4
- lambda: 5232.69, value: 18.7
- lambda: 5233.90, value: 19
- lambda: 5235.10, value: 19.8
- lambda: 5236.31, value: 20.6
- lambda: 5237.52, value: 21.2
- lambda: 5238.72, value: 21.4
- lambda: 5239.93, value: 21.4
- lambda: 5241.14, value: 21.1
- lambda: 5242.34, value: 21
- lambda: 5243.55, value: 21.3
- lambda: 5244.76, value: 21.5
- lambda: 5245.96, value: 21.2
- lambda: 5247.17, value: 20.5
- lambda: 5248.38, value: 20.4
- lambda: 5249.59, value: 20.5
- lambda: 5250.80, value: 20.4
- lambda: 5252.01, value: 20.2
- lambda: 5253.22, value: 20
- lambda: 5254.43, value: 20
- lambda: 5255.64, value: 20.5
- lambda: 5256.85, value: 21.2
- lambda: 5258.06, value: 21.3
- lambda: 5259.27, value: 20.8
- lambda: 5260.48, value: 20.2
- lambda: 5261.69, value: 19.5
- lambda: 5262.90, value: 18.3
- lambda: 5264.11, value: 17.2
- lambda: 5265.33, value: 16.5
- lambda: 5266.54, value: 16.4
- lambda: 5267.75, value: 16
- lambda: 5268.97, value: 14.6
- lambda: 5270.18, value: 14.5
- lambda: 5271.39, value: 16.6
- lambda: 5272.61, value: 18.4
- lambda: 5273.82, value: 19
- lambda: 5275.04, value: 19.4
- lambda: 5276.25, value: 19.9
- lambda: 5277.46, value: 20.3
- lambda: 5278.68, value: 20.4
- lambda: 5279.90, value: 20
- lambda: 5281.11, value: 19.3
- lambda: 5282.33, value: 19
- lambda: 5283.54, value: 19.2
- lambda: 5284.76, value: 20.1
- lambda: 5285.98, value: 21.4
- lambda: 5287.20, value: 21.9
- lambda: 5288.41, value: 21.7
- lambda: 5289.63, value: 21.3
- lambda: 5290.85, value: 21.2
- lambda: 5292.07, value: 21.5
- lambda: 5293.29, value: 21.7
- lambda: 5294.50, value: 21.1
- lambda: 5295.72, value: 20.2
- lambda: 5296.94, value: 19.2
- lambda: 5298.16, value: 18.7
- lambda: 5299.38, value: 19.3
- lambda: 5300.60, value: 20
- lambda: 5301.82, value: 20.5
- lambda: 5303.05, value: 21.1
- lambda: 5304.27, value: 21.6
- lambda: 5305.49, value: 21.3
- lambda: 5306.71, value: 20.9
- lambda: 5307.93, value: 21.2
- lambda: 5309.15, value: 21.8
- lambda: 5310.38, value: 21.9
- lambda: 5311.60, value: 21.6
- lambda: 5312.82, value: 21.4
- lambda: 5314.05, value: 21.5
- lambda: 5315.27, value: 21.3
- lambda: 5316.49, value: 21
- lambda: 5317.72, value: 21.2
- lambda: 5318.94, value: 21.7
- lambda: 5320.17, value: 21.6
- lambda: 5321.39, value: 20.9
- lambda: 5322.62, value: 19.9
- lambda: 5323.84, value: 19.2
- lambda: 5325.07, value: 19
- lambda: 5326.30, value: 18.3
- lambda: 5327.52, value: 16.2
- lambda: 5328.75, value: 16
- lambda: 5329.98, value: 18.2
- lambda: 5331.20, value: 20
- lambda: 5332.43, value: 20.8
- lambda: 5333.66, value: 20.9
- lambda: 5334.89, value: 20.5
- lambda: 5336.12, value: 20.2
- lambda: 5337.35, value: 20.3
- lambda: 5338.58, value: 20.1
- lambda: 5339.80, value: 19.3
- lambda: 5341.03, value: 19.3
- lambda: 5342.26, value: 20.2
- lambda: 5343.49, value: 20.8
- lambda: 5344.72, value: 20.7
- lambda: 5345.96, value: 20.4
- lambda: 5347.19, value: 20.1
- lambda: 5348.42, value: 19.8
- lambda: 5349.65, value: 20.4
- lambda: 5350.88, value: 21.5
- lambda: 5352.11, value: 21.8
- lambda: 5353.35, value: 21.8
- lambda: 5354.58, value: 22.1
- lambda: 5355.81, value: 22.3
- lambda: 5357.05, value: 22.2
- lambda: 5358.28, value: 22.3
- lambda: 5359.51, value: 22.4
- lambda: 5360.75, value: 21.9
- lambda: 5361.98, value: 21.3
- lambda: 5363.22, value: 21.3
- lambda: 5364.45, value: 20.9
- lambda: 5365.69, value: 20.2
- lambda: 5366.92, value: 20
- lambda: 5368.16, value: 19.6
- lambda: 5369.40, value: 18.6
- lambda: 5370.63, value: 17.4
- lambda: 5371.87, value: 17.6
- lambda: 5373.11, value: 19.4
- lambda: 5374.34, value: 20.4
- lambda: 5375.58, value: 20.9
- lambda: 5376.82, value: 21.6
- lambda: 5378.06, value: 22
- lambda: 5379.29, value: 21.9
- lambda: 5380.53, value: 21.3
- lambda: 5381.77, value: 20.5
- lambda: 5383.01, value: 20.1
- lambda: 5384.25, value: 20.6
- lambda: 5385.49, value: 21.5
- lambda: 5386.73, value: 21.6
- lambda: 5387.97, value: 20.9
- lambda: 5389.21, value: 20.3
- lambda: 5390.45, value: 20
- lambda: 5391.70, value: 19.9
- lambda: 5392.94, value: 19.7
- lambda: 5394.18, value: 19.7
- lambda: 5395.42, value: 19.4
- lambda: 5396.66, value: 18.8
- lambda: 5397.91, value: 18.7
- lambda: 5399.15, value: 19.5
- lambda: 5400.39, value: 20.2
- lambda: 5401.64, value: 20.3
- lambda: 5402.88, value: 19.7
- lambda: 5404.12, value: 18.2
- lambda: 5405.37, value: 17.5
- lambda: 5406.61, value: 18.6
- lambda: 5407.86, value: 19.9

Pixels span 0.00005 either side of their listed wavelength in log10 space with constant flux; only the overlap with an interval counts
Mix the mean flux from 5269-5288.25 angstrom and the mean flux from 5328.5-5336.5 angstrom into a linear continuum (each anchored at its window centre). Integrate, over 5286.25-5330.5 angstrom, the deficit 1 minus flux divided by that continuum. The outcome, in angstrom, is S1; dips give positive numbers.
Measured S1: -2.4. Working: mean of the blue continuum 19.2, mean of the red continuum 19.6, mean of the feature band 20.5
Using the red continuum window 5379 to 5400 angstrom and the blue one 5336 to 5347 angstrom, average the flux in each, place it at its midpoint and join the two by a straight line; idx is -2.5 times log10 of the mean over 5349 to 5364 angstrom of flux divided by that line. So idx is -0.08 mag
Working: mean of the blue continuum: 20.1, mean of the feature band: 21.8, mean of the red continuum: 20.2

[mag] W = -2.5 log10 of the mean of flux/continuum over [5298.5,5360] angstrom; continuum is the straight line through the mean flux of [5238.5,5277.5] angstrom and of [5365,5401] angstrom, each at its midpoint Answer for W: -0.04 mag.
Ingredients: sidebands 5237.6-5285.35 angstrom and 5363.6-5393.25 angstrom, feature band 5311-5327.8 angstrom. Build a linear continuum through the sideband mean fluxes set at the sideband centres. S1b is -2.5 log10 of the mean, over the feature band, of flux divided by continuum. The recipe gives -0.03 mag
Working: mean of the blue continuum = 19.5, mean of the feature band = 20.4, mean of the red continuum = 20.3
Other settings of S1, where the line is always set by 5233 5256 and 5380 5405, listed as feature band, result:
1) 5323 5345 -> 0.88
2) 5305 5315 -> -0.54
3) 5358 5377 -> -0.18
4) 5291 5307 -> -0.14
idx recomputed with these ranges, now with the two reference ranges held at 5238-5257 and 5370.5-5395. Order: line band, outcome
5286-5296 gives -0.04 mag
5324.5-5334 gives 0.11 mag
